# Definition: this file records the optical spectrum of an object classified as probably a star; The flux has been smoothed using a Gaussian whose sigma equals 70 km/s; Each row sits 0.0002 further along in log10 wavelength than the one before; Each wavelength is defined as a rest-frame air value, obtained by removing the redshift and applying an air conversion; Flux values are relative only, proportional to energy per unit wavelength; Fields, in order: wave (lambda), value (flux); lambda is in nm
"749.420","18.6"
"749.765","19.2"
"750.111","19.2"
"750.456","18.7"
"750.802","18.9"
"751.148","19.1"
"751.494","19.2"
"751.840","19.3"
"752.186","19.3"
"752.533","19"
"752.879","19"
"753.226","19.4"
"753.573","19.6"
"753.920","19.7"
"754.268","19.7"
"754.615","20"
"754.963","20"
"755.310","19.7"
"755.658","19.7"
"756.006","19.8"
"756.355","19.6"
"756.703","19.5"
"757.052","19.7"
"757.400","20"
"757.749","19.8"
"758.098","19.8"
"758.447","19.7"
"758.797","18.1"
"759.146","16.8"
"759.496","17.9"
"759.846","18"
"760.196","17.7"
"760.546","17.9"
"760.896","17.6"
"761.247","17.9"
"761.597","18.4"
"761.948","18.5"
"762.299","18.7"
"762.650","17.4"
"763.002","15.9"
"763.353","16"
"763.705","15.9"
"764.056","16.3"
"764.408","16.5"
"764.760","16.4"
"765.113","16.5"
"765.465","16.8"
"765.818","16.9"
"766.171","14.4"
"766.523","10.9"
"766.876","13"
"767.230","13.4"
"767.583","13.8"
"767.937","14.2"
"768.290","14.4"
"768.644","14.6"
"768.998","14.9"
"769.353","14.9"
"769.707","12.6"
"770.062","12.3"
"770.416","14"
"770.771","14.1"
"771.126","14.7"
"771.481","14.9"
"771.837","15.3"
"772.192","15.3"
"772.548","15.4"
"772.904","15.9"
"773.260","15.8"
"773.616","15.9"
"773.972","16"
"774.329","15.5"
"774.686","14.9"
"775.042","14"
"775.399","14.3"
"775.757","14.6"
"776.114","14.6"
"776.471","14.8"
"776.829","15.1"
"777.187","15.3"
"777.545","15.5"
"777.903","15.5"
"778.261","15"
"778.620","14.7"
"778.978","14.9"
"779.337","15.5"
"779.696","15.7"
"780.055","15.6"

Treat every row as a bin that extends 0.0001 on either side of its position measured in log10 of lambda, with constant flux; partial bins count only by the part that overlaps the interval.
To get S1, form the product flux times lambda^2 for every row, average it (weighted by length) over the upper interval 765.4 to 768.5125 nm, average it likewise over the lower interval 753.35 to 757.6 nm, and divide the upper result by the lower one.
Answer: 0.7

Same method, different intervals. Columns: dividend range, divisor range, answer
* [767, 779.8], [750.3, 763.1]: 0.82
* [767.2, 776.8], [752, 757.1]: 0.78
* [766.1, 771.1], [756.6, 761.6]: 0.76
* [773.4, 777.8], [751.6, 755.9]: 0.82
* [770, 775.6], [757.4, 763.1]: 0.85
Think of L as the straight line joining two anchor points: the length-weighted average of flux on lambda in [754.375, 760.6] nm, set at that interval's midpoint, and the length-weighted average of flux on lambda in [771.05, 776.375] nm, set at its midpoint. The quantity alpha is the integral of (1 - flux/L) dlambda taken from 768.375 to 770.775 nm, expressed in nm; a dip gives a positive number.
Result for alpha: 0.33 nm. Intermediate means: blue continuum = 19.1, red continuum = 15.1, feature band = 13.9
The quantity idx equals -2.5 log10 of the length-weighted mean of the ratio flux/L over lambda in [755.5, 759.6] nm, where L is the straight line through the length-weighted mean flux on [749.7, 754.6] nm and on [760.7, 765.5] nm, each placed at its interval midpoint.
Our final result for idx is -0.06 mag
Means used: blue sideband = 19.3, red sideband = 17.1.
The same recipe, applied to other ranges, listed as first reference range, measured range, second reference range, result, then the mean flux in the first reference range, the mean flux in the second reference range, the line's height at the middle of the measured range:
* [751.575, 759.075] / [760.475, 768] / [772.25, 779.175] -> 0.10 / 19.5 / 15.1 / 17.6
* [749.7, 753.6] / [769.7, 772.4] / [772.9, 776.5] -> 0.11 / 19.1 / 15.1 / 15.7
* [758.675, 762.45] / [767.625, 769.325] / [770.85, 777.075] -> 0.13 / 18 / 15.1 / 16.3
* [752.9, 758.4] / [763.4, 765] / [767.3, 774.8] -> 0.04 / 19.7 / 14.7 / 16.9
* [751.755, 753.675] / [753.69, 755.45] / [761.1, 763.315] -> -0.05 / 19.3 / 17.7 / 18.9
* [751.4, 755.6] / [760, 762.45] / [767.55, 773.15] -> -0.06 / 19.5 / 14.5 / 17.2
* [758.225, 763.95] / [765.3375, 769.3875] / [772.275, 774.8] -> 0.16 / 17.7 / 15.6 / 16.6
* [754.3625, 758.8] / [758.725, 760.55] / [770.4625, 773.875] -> 0.07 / 19.7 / 15.2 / 18.8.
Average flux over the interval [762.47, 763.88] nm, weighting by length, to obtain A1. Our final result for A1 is 16.3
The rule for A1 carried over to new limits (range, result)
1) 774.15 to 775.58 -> 14.7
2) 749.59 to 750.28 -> 19.2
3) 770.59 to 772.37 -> 14.9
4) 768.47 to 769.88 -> 14.3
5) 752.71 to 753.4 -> 19.2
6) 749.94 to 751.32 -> 19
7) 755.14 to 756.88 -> 19.7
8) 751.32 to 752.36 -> 19.3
